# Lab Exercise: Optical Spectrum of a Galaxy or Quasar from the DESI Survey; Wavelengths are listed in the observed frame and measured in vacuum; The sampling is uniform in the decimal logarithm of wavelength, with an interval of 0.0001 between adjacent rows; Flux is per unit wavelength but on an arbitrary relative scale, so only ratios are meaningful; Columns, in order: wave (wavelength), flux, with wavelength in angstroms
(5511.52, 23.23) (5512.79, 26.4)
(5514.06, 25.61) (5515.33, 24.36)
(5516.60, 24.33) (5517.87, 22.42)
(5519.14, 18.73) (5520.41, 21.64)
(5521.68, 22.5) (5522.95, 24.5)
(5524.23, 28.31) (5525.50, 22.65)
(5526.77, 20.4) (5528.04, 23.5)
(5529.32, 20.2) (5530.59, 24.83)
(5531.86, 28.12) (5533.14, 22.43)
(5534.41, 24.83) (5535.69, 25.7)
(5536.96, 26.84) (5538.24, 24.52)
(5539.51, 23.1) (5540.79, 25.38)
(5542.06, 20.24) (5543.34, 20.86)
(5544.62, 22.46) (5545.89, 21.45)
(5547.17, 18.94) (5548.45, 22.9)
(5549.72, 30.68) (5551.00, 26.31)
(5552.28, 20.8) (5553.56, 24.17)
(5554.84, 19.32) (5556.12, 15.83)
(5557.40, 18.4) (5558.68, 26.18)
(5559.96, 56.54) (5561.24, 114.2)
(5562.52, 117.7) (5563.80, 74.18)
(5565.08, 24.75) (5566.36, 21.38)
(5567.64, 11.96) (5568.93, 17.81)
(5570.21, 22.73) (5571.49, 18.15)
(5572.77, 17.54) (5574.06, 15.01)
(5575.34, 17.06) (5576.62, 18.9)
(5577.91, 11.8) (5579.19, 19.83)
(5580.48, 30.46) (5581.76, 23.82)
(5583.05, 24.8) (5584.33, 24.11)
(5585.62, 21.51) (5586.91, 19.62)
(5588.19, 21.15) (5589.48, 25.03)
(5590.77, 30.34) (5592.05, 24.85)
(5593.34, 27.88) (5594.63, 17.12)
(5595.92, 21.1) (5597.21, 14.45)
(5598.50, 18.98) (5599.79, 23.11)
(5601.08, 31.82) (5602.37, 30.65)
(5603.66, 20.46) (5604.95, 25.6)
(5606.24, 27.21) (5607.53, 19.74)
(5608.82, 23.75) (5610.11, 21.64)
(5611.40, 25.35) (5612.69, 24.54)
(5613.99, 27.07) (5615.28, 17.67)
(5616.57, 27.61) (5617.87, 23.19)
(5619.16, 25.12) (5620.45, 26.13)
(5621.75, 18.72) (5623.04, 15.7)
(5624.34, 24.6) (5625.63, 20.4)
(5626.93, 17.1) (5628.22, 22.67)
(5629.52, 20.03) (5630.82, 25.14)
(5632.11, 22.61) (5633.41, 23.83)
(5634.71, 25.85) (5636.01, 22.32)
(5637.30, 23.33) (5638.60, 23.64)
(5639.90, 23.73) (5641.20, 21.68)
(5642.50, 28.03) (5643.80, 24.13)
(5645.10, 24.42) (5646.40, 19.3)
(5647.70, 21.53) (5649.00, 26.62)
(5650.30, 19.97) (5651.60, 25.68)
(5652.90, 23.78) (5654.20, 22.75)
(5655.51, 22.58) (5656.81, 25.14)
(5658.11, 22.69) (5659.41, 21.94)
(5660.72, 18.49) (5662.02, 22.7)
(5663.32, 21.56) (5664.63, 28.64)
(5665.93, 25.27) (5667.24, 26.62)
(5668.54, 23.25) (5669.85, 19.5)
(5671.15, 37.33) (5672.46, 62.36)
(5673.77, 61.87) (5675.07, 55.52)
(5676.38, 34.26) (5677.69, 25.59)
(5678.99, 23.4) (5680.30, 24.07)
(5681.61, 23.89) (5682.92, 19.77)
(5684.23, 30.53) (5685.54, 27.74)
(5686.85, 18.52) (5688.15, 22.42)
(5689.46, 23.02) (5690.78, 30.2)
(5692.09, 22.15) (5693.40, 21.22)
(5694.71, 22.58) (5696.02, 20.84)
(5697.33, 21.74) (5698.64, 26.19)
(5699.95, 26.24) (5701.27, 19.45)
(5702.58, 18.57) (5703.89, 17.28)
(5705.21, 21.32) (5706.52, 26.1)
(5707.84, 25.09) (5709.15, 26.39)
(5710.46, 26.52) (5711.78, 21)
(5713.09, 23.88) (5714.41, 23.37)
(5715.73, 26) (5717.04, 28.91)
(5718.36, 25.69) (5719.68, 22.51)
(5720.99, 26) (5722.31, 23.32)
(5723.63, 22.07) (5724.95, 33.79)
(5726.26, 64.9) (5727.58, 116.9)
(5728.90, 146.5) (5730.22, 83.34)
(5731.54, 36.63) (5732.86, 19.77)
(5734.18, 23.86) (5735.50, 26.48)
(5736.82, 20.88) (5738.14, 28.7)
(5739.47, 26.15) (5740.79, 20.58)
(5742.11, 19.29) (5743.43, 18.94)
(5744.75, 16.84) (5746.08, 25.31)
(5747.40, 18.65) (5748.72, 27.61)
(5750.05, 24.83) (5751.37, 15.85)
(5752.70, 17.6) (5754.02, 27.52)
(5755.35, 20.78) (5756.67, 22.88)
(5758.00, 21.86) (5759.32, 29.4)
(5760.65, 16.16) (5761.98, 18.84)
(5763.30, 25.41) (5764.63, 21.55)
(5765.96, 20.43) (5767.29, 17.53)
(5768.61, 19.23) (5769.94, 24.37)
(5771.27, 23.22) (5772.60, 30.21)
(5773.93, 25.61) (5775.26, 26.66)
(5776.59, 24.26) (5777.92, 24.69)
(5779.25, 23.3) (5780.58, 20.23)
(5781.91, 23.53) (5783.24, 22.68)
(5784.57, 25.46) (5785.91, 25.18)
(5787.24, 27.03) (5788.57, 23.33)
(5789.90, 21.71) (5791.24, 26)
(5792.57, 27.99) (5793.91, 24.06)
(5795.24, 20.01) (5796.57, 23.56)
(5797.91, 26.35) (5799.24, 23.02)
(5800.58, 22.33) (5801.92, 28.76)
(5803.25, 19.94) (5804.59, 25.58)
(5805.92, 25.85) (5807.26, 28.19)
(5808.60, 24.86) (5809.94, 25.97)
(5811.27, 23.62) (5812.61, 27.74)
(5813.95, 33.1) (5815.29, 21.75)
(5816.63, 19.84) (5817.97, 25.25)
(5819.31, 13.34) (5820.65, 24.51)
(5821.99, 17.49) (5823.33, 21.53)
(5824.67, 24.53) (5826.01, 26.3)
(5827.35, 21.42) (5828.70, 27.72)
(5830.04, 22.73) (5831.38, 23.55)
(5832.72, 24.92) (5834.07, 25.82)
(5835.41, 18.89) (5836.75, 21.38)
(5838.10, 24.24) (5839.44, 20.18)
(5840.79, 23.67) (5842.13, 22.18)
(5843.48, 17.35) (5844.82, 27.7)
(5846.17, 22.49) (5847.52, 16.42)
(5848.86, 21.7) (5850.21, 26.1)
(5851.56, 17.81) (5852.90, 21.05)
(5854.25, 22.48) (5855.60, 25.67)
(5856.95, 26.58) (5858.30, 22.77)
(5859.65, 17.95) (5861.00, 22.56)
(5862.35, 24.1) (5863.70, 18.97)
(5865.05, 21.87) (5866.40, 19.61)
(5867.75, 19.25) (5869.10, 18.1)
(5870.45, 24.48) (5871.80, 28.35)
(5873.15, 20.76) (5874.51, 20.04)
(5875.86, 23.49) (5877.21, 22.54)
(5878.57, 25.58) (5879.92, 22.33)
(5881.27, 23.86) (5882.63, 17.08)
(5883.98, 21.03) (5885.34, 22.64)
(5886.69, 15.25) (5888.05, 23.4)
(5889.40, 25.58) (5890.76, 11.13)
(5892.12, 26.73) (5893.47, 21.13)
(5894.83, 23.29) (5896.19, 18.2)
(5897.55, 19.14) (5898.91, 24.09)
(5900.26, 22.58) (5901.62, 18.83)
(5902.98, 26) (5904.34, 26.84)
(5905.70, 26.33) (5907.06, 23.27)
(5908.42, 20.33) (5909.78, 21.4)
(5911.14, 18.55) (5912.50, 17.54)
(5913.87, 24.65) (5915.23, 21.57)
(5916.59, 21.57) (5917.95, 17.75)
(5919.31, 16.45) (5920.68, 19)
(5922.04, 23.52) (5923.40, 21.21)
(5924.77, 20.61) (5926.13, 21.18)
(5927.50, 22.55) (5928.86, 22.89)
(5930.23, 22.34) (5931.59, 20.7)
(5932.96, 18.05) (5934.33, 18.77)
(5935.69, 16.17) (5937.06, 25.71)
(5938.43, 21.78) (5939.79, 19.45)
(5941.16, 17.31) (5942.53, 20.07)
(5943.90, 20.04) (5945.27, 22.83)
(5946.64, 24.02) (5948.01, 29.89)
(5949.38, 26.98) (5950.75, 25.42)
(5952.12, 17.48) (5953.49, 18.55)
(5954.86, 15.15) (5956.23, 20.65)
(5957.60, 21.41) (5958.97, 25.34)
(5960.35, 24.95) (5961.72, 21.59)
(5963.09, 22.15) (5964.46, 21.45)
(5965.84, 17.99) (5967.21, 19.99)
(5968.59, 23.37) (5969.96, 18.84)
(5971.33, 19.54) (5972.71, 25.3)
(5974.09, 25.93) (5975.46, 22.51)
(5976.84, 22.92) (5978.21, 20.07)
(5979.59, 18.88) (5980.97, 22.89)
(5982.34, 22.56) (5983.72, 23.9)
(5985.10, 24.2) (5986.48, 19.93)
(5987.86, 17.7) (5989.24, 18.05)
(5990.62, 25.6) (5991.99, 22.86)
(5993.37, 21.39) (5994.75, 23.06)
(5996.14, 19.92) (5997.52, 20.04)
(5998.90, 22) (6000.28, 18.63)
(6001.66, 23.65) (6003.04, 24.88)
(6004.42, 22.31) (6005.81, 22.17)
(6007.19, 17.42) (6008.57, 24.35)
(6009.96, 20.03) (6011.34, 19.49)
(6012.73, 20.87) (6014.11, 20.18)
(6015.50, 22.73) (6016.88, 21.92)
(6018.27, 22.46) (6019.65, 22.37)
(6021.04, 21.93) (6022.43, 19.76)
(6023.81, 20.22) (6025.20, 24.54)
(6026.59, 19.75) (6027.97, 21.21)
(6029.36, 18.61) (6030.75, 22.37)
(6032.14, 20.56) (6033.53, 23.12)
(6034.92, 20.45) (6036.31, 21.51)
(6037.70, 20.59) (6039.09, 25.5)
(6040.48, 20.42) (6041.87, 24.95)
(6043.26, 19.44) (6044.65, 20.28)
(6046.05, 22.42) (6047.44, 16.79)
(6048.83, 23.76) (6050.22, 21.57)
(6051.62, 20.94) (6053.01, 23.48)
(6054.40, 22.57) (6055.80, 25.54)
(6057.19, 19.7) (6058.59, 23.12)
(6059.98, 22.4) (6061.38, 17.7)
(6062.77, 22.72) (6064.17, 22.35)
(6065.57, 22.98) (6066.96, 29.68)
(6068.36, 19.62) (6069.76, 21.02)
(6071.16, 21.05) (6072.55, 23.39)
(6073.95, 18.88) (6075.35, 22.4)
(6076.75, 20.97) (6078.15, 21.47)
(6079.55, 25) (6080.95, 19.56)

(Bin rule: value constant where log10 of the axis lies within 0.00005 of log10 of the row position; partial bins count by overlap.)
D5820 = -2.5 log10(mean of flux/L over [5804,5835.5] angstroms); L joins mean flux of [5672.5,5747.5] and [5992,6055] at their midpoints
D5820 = 0.16 mag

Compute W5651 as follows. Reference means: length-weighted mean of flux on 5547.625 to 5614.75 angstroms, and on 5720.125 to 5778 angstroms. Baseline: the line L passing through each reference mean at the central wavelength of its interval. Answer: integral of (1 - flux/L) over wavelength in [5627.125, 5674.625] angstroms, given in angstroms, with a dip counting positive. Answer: 4.7 angstroms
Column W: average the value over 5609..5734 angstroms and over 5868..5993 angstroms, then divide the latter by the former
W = 0.76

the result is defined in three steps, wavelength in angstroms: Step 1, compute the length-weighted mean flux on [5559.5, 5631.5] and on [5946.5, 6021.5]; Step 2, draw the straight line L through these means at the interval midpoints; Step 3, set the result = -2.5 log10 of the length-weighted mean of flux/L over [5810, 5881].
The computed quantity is 0.05 mag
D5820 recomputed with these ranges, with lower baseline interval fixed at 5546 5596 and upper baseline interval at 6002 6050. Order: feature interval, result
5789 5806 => 0.04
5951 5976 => 0.06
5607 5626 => 0.22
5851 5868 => 0.11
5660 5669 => 0.14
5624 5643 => 0.20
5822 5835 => 0.03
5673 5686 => -0.22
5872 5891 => 0.11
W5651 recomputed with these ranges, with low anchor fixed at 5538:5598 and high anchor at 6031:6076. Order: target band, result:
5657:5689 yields -3.41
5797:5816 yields -0.60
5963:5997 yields 1.66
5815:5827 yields 1.43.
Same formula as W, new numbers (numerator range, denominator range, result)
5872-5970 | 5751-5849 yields 0.92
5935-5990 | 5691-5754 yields 0.72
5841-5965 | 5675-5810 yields 0.80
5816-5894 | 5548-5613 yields 0.80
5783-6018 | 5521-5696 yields 0.86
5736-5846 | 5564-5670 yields 1.02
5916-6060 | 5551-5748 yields 0.77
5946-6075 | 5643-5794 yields 0.79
